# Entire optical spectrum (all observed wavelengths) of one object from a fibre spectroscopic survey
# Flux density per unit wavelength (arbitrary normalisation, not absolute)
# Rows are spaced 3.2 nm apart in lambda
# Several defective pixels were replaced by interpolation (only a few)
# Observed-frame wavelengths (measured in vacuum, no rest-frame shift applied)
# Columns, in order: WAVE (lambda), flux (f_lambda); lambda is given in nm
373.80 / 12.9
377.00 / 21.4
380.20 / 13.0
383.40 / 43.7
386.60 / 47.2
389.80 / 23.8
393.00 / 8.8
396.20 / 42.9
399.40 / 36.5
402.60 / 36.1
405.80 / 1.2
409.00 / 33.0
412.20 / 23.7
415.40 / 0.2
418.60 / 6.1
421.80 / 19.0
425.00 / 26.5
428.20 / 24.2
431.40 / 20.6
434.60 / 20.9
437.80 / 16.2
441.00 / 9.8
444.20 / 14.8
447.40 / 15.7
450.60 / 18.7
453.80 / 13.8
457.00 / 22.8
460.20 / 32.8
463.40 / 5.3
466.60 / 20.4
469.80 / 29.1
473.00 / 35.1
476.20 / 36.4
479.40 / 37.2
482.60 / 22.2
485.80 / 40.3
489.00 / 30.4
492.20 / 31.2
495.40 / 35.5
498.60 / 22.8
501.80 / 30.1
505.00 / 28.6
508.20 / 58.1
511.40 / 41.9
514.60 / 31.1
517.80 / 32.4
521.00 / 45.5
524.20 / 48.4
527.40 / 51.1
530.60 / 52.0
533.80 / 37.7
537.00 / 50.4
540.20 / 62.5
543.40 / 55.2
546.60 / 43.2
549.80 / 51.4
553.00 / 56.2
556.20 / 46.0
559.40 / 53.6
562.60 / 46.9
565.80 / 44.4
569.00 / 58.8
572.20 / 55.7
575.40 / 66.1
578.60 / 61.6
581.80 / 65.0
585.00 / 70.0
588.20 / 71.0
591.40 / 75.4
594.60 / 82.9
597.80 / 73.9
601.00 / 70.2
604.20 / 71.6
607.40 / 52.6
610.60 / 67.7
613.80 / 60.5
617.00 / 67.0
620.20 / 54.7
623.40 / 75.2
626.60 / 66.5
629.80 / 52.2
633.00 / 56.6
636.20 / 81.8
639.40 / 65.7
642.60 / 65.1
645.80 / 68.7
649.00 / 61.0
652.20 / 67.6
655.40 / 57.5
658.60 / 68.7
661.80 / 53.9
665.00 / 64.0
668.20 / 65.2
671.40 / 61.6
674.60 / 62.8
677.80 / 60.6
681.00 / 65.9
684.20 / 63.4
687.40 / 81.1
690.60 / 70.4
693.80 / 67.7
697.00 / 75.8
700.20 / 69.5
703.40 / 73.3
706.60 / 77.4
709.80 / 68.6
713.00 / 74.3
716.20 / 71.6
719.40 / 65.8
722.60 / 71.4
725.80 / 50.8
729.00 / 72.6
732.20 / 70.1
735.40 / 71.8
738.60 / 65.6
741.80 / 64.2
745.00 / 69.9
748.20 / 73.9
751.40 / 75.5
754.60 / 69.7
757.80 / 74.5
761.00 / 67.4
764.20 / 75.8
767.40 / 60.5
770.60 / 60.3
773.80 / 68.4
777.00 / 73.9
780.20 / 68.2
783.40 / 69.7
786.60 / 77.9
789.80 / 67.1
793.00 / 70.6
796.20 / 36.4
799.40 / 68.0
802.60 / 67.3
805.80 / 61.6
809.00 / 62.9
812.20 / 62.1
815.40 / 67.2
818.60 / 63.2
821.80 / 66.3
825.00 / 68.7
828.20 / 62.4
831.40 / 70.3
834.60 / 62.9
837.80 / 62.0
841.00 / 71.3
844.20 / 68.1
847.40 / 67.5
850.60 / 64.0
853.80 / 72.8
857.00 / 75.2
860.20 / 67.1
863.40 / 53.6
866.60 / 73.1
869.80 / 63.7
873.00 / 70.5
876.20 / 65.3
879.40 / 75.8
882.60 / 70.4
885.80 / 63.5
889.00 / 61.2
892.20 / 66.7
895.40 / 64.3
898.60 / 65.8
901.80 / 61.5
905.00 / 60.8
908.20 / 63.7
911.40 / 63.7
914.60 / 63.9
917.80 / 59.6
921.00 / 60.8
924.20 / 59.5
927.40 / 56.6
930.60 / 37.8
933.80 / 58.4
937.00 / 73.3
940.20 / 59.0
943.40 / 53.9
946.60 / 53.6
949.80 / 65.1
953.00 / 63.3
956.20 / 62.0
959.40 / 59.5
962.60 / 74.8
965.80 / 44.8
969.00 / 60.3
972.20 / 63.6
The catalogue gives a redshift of 0.300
